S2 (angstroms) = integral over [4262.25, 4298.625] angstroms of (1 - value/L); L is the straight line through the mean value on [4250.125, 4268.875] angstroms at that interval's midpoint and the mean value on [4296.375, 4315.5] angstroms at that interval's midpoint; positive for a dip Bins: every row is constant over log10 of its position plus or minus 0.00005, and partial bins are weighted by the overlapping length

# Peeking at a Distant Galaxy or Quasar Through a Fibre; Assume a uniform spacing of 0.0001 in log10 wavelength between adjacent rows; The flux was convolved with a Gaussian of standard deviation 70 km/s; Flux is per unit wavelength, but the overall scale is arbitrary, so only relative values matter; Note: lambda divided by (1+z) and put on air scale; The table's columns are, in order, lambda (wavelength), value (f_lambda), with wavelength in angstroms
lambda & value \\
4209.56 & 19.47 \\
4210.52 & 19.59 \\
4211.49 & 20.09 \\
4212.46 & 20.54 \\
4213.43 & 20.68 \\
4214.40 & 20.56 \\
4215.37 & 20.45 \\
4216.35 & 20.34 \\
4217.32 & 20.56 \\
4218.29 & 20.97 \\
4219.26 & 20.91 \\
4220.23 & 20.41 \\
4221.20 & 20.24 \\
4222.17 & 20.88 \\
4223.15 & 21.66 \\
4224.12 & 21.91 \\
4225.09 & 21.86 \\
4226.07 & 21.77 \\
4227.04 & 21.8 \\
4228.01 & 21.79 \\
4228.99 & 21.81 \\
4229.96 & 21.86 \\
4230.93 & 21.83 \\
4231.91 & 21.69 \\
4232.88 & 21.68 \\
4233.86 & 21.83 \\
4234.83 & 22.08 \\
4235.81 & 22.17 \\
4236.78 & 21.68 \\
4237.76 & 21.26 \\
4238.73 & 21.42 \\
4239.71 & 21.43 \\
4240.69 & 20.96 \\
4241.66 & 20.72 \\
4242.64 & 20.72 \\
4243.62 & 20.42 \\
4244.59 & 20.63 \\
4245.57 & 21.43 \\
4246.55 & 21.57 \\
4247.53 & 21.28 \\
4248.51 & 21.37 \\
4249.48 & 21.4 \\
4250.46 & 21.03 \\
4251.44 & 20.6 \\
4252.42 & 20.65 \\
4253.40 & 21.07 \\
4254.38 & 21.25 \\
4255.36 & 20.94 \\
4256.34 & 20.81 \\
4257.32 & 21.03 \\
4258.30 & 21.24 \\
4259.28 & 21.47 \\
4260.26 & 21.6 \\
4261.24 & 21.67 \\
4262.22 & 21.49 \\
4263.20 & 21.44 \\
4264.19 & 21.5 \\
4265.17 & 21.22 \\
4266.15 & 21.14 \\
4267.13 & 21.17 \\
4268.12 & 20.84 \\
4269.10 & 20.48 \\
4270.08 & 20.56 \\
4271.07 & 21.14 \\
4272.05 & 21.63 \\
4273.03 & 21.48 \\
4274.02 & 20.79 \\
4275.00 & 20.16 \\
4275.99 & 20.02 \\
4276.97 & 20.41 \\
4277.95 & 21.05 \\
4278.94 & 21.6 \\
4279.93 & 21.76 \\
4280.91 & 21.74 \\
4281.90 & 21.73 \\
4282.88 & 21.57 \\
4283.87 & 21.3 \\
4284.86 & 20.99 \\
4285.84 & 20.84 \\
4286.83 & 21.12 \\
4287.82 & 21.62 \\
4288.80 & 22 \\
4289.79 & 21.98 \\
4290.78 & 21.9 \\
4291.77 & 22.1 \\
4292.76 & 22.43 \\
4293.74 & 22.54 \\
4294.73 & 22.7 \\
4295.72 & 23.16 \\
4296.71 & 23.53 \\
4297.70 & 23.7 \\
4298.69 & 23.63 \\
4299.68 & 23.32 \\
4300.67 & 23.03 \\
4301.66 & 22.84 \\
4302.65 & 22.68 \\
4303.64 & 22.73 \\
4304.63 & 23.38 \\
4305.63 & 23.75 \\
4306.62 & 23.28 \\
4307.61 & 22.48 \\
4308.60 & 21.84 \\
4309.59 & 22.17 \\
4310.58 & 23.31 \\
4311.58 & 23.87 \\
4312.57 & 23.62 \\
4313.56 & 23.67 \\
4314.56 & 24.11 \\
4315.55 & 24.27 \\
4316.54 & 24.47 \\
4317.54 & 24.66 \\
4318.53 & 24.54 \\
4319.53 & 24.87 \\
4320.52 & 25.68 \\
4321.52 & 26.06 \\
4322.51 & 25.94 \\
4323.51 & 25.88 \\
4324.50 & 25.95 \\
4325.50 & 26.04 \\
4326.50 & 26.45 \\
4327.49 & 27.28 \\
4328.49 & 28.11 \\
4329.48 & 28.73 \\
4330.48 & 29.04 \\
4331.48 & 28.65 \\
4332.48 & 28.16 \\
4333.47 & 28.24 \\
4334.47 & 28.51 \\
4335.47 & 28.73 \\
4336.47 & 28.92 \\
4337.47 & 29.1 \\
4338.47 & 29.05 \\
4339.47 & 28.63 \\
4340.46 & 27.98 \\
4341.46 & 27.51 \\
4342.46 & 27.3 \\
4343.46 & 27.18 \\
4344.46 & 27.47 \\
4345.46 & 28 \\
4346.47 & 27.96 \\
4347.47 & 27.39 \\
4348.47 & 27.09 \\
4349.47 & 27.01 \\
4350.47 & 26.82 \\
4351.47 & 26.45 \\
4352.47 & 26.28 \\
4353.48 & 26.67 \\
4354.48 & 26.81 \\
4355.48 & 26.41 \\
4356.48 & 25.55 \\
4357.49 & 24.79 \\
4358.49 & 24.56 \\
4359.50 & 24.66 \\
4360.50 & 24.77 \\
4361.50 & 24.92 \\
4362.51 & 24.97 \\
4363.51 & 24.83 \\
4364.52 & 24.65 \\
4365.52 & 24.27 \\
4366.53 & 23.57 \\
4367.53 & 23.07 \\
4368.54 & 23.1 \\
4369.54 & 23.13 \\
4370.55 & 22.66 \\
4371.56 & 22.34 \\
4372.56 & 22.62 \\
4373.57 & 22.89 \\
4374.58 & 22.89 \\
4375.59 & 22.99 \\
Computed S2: 0.9 angstroms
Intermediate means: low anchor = 21.2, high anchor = 23.2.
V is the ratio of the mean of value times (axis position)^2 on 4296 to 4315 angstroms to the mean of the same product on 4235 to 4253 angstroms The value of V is 1.1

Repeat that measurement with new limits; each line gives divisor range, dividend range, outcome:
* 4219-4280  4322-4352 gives 1.36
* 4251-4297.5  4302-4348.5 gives 1.25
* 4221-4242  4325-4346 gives 1.36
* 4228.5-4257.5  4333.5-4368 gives 1.31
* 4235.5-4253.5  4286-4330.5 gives 1.17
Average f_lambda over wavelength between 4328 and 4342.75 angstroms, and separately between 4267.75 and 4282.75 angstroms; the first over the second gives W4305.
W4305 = 1.35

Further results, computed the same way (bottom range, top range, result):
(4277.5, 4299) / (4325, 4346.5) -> 1.27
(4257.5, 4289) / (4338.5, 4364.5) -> 1.25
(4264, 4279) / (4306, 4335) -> 1.22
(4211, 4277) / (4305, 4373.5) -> 1.22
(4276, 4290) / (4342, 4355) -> 1.27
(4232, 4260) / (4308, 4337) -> 1.22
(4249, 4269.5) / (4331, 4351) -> 1.32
